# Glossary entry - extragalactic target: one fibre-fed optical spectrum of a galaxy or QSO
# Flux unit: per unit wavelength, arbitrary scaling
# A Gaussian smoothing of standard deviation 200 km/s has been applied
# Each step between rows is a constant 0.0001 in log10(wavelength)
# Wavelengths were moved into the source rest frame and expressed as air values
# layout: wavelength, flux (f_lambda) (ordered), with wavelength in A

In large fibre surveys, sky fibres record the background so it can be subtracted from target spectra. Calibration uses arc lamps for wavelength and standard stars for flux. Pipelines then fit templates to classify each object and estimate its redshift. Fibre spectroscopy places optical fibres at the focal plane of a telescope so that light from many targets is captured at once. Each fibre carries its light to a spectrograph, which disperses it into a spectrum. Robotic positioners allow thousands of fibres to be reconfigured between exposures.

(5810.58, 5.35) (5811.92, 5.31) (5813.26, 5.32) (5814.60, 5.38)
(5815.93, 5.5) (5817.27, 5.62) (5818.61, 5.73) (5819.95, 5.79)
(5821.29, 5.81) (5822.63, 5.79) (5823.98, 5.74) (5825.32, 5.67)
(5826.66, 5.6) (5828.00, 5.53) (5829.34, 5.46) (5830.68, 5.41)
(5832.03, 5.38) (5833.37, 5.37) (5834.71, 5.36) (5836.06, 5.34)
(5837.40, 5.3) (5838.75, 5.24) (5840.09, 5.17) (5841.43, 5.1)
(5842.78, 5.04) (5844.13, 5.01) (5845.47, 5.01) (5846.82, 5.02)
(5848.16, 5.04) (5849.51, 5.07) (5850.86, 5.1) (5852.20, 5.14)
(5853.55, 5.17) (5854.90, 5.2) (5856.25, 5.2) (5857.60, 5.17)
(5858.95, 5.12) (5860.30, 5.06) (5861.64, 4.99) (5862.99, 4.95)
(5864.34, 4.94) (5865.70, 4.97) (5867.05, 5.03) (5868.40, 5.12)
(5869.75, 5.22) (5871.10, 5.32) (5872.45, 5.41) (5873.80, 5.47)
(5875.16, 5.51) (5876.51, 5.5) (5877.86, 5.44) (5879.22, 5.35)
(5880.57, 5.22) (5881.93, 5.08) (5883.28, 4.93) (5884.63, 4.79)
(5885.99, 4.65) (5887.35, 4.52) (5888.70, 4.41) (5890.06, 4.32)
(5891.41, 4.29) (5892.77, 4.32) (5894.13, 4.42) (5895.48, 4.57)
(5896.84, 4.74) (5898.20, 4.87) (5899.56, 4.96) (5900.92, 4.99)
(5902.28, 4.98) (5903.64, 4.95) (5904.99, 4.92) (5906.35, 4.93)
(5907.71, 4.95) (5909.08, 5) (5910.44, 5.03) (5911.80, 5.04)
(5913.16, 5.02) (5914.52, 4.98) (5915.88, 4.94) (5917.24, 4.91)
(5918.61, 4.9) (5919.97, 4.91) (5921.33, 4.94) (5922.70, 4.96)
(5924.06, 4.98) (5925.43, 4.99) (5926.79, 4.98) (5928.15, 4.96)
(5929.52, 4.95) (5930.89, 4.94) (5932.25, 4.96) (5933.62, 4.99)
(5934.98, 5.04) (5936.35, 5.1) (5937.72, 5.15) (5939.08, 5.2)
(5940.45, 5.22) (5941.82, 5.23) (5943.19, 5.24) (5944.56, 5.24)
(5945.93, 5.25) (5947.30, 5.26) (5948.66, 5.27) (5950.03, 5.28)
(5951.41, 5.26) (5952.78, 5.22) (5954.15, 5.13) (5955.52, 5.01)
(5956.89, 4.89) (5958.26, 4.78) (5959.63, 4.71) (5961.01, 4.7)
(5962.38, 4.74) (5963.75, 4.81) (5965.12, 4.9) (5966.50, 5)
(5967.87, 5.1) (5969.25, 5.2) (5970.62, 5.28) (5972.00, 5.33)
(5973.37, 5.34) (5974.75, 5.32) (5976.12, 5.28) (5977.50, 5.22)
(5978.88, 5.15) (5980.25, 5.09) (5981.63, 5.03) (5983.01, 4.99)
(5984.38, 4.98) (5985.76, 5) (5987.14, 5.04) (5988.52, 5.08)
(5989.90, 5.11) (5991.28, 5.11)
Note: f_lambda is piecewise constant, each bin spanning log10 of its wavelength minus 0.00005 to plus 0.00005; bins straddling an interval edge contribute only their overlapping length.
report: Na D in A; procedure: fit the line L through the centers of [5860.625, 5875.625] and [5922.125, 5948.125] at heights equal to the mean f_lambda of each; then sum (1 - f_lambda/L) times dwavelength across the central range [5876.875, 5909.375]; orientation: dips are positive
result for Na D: 2.0 A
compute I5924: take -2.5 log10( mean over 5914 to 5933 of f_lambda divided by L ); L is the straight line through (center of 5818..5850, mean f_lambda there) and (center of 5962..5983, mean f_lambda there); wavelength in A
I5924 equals 0.06 mag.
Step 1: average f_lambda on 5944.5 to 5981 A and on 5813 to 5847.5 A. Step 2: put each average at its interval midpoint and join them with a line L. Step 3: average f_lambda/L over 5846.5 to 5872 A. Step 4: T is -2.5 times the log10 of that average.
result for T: 0.05 mag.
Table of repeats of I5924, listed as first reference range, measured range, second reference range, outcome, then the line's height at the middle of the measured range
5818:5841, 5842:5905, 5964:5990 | 0.08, 5.39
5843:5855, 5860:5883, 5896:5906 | -0.04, 5.01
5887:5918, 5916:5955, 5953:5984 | -0.04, 4.92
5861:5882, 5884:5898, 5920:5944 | 0.15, 5.17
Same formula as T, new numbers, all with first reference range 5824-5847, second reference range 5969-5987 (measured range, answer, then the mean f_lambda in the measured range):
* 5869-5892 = 0.05 mag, 5.03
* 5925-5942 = 0.03 mag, 5.05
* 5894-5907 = 0.08 mag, 4.85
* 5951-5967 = 0.06 mag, 4.92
